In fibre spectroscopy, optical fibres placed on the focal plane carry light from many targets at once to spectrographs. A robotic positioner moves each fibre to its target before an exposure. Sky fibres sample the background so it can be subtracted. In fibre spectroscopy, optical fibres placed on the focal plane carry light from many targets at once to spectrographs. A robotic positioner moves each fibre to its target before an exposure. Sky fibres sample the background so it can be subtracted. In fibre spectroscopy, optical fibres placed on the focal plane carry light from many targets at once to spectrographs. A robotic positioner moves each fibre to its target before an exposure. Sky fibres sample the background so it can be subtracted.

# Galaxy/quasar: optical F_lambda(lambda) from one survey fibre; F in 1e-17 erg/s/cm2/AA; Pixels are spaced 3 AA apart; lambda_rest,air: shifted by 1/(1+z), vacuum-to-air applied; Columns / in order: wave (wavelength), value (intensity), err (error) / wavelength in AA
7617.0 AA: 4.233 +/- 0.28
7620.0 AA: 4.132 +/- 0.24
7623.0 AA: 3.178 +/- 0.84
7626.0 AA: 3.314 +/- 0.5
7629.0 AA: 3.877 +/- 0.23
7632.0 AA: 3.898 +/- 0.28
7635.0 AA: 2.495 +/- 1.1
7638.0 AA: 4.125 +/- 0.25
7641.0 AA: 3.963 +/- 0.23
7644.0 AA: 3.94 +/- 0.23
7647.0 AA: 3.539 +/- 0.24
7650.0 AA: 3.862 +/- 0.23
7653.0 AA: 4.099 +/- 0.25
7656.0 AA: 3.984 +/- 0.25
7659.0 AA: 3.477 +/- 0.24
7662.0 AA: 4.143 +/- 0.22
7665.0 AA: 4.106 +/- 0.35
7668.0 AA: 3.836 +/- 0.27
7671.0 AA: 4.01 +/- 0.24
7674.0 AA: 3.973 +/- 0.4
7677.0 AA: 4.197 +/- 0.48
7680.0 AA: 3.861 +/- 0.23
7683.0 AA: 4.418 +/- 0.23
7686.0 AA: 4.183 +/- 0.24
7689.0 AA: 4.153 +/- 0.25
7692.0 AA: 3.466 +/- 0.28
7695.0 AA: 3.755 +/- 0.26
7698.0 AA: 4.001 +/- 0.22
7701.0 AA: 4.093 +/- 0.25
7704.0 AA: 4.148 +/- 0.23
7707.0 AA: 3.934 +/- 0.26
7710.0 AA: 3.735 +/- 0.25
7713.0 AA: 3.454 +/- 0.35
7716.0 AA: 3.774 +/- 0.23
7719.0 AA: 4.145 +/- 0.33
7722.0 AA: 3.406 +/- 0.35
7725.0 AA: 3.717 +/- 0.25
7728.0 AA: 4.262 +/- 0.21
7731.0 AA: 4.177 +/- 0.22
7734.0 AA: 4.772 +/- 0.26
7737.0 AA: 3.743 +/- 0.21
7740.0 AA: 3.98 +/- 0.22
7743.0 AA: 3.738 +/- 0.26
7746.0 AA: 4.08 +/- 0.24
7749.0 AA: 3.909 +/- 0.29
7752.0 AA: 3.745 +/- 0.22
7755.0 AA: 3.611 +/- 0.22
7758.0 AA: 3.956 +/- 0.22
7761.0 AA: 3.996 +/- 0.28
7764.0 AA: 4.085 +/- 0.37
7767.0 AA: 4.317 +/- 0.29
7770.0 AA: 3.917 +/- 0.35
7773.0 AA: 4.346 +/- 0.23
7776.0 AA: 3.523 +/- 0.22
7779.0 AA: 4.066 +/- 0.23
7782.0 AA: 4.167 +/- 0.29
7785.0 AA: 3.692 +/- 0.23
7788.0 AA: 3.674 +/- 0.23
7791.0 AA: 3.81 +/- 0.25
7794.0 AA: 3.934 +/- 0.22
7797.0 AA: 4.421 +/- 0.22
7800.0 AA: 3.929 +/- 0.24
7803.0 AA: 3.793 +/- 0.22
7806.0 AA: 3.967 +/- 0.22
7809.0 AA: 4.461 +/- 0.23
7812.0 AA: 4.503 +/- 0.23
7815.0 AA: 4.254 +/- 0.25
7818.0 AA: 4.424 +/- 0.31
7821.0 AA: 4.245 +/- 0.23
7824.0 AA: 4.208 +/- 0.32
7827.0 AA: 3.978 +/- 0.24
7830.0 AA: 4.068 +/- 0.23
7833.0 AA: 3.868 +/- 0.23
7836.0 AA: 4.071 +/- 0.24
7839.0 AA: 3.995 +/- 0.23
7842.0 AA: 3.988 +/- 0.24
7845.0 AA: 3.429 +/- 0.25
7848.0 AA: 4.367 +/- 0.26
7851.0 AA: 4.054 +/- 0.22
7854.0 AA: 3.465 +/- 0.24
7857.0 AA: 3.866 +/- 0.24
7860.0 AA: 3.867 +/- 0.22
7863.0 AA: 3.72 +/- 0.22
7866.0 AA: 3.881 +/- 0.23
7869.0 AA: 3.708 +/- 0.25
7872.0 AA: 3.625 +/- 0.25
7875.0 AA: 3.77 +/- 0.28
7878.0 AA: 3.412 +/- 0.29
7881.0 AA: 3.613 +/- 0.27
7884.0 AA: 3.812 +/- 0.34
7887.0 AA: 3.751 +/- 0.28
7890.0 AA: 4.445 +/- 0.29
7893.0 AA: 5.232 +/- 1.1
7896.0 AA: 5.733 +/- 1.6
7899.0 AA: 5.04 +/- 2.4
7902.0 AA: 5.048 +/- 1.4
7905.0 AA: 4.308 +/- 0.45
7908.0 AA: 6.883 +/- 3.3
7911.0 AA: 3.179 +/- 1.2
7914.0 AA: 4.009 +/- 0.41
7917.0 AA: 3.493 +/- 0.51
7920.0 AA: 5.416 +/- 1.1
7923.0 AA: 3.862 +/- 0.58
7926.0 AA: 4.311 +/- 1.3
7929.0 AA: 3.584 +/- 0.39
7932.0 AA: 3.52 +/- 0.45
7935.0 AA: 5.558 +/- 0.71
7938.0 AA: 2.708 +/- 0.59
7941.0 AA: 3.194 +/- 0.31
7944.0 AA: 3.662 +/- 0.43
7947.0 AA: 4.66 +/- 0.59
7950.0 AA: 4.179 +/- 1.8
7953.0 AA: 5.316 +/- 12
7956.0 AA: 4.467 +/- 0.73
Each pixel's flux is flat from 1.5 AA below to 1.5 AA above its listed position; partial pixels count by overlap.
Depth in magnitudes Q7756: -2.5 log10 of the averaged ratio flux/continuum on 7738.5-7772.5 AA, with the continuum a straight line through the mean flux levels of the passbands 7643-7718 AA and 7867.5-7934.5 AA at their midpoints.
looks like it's 0.026 mag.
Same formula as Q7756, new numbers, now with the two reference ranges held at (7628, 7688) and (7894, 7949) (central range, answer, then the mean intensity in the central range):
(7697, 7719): 0.03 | 3.89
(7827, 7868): 0.09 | 3.9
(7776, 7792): 0.07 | 3.85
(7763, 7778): 0.01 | 4.04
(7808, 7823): -0.05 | 4.37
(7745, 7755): 0.05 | 3.86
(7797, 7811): 0.01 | 4.1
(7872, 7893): 0.10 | 3.89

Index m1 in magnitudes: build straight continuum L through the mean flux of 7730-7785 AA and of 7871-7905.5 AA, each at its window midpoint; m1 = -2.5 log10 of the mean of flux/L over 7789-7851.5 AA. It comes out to 0.02 mag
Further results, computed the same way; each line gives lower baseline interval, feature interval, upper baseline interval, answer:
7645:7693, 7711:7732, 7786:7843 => 0.05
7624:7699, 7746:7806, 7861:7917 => 0.03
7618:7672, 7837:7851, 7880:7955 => 0.06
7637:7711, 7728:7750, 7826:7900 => -0.02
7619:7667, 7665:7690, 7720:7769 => -0.07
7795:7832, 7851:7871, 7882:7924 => 0.17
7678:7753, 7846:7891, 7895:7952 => 0.11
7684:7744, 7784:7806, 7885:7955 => 0.06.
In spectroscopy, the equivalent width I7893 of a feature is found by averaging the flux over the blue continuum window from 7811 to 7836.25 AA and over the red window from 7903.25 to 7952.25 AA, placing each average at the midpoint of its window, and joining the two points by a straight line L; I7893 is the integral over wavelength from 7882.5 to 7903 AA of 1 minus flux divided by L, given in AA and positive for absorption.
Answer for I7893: -2.6 AA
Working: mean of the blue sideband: 4.18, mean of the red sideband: 4.18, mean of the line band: 4.72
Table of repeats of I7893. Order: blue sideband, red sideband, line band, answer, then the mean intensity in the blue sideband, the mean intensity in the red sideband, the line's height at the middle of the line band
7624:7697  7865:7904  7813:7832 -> -0.28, 3.86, 4.24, 4.14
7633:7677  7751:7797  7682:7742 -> -1.12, 3.84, 3.94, 3.89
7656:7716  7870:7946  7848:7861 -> 0.84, 3.94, 4.21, 4.14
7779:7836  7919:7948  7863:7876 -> 0.98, 4.08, 4.01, 4.05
